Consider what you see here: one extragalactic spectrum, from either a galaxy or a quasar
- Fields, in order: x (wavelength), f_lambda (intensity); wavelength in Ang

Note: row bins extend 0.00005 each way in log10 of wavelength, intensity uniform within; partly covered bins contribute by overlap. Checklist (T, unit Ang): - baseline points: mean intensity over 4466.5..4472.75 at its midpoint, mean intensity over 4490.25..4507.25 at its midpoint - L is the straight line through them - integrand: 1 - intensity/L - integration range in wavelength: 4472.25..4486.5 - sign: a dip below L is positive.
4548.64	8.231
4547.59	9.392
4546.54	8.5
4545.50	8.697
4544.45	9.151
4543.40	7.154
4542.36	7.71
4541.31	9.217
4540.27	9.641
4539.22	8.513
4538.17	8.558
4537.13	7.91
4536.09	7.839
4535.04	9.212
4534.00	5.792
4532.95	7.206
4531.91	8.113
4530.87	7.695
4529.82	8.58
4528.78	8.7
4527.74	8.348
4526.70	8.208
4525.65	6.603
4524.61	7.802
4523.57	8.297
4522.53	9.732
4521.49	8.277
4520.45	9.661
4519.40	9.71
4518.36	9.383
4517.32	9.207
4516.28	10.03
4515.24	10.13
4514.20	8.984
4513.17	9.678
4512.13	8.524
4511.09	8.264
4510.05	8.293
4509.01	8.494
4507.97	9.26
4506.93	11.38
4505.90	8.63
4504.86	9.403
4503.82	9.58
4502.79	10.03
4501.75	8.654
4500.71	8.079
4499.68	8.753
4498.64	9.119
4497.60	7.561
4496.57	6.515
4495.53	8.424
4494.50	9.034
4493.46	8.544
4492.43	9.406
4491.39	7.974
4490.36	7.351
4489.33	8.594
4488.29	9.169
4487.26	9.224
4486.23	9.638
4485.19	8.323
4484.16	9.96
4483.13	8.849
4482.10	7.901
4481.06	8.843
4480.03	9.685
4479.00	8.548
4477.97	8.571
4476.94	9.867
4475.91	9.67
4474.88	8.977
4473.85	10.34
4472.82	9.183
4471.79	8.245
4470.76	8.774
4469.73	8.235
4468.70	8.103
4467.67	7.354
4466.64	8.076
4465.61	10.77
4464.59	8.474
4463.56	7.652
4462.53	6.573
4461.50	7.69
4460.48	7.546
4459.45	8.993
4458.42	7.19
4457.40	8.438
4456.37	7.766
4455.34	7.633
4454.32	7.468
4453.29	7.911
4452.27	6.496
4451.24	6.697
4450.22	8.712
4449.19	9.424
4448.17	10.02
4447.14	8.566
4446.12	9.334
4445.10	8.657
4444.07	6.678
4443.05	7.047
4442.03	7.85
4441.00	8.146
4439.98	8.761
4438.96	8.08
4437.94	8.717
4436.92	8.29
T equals -1.32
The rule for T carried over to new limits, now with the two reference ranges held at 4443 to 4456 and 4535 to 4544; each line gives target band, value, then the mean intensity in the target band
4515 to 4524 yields -1.1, 9.36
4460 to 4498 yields -1.9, 8.59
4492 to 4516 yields -1.9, 8.91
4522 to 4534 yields 0.5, 8.02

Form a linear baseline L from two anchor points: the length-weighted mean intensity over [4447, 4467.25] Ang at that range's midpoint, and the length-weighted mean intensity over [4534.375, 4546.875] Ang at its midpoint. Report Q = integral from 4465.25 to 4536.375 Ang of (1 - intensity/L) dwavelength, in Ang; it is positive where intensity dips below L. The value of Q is -3.9 Ang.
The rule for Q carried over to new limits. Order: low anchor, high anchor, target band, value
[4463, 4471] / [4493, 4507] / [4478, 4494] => -0.35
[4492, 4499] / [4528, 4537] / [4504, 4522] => -2.48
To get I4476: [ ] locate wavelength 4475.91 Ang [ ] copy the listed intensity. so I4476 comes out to 9.67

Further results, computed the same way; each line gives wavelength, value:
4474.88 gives 8.977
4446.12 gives 9.334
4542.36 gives 7.71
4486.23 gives 9.638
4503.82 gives 9.58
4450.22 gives 8.712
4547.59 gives 9.392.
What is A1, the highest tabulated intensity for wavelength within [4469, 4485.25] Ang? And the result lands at 10.34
